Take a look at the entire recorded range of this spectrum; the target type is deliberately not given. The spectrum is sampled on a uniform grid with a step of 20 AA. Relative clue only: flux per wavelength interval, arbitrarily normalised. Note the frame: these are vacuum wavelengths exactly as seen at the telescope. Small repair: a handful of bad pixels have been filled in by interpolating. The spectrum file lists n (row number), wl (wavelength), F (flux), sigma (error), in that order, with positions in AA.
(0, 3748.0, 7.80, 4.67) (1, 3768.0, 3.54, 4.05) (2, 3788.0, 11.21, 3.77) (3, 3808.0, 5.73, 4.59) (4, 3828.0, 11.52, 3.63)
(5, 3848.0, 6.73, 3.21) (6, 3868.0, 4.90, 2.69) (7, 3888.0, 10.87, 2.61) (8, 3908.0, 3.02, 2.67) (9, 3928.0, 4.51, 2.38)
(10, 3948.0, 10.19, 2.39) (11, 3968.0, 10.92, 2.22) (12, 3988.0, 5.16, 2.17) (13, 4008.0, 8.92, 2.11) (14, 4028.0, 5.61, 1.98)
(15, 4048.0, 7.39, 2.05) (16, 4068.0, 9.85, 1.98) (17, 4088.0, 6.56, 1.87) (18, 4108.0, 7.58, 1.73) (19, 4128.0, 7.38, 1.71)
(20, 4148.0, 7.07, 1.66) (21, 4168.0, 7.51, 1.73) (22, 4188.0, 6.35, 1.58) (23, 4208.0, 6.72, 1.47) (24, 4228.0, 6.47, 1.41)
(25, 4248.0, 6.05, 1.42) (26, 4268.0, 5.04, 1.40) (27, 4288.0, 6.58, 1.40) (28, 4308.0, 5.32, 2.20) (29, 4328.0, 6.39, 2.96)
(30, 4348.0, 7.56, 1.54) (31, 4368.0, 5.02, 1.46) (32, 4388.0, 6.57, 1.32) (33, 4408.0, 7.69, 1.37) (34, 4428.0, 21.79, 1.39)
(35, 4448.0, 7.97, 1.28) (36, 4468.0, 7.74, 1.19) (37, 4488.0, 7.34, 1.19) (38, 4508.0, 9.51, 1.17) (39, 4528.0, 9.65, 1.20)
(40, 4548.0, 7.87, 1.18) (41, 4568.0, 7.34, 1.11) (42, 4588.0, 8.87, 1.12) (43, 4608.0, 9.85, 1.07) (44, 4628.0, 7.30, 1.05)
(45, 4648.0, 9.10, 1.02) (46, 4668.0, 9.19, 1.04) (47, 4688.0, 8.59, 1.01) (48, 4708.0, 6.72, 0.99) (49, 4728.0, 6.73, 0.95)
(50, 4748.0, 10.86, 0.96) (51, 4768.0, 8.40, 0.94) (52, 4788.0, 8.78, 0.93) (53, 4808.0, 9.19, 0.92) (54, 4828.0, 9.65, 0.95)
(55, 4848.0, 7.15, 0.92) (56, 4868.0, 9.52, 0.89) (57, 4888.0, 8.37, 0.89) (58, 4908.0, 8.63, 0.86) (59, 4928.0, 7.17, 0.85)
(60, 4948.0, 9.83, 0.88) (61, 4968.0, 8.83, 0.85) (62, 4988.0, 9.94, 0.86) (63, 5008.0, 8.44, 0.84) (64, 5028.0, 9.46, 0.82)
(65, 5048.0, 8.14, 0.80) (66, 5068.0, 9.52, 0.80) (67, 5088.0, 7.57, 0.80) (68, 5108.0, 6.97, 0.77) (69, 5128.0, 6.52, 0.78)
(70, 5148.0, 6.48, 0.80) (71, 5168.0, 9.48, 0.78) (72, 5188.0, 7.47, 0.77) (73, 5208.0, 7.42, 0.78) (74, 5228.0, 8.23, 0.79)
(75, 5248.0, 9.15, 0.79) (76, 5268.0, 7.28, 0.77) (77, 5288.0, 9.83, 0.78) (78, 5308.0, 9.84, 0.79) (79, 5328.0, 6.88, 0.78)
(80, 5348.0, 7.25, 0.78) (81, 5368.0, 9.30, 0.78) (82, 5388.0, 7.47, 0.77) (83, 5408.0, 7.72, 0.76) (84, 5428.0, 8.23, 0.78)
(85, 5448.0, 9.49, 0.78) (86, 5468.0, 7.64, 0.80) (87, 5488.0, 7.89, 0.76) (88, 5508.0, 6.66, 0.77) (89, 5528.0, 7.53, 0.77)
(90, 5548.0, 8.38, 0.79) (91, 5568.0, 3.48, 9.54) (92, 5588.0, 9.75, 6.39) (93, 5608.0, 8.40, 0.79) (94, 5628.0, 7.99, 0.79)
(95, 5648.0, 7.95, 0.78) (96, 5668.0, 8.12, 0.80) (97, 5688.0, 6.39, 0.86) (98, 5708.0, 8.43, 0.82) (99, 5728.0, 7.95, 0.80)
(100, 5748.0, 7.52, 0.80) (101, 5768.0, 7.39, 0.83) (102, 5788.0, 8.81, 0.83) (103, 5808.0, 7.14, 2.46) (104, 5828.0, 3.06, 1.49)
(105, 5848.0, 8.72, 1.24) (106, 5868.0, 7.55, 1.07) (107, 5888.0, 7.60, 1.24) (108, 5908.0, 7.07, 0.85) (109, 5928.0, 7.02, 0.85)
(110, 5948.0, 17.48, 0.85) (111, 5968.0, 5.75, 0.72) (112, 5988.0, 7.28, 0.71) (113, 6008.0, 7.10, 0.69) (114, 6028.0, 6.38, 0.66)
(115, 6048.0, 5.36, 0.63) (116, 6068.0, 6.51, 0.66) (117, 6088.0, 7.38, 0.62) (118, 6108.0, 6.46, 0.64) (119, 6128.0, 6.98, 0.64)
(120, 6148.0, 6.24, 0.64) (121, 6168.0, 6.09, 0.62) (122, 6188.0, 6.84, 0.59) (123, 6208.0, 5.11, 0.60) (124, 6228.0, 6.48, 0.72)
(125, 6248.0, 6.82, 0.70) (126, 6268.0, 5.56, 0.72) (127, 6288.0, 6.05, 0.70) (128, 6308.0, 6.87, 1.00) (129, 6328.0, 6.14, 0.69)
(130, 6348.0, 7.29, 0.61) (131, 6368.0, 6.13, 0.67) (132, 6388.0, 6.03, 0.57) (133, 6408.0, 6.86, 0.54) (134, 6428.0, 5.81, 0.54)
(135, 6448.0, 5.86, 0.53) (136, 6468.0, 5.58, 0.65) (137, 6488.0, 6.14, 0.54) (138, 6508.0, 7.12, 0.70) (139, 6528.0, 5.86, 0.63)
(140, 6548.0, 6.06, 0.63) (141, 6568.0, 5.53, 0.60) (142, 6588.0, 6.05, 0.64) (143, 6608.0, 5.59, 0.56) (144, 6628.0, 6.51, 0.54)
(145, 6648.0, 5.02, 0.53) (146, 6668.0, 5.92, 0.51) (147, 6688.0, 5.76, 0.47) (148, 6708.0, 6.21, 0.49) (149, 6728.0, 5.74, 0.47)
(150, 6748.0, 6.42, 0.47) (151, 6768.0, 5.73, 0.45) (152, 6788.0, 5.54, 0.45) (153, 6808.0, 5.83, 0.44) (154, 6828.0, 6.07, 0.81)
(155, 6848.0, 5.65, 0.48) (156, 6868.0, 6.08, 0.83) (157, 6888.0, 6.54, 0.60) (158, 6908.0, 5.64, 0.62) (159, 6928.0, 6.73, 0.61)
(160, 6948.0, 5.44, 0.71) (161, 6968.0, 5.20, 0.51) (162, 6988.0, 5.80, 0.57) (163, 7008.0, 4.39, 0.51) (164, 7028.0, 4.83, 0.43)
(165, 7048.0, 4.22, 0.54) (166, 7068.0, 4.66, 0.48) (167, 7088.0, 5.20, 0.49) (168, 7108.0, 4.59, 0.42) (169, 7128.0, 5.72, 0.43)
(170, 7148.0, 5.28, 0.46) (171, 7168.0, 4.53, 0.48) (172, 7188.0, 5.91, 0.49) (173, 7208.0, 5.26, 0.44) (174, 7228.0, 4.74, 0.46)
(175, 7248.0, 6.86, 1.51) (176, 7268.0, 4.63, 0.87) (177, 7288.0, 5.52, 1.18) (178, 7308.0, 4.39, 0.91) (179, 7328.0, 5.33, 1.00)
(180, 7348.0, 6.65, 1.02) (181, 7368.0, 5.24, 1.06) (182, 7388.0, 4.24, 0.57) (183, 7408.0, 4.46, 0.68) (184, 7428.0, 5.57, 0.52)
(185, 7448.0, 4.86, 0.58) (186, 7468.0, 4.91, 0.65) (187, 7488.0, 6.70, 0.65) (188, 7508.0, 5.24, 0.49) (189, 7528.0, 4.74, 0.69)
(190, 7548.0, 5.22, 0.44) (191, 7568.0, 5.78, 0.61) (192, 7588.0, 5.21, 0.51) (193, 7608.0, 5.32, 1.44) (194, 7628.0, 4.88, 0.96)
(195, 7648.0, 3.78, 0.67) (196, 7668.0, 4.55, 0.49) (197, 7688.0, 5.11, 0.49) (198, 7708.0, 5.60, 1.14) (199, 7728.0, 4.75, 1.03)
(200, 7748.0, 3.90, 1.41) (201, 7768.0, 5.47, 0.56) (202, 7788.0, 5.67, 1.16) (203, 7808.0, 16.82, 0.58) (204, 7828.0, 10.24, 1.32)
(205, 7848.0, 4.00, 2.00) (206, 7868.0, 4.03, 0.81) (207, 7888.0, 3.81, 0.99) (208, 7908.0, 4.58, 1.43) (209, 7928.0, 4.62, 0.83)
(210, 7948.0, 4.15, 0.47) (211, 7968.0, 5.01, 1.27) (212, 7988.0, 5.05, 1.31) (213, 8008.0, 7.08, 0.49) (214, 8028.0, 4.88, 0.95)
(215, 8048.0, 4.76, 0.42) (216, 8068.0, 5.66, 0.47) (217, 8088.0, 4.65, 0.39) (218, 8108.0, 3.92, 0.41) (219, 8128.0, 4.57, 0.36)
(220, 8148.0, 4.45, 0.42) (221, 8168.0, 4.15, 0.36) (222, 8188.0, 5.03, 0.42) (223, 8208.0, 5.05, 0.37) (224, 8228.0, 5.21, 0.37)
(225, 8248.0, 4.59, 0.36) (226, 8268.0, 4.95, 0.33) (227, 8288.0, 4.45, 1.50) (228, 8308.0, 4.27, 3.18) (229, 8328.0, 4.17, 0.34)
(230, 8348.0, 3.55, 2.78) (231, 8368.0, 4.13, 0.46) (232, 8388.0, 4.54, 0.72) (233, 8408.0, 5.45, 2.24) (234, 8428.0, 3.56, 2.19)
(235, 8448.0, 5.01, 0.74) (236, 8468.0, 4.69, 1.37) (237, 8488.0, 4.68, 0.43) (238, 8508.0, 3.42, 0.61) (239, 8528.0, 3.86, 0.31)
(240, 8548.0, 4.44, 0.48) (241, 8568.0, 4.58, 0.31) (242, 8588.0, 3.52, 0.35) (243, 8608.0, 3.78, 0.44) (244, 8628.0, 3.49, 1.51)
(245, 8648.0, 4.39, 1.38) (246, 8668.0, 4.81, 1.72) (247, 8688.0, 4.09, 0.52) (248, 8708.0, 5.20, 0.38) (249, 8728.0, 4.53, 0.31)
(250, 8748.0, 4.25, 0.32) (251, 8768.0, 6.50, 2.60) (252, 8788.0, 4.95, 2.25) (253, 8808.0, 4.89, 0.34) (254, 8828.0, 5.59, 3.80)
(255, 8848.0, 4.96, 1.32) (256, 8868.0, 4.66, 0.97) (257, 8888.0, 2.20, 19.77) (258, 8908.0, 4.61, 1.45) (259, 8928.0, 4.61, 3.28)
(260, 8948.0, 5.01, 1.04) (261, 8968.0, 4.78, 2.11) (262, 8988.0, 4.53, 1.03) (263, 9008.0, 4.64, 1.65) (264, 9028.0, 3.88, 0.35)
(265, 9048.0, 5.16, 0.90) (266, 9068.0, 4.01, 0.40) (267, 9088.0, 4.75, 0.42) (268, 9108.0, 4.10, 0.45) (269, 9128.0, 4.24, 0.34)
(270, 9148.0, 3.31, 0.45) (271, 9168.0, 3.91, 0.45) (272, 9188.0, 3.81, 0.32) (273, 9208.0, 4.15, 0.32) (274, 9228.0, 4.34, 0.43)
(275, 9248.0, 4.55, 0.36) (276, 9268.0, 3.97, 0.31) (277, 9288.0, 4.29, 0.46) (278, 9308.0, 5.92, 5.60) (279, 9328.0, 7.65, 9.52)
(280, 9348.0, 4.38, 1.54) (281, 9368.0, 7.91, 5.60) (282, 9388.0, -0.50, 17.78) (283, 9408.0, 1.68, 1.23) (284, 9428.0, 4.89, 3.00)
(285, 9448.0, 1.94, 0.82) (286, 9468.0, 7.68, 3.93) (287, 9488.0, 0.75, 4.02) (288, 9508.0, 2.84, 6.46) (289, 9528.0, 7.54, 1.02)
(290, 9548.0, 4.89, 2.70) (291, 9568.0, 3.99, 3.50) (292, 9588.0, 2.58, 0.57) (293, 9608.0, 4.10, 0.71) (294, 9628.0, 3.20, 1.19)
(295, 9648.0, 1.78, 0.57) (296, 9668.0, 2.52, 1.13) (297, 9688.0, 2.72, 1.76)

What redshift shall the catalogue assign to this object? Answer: 0.189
